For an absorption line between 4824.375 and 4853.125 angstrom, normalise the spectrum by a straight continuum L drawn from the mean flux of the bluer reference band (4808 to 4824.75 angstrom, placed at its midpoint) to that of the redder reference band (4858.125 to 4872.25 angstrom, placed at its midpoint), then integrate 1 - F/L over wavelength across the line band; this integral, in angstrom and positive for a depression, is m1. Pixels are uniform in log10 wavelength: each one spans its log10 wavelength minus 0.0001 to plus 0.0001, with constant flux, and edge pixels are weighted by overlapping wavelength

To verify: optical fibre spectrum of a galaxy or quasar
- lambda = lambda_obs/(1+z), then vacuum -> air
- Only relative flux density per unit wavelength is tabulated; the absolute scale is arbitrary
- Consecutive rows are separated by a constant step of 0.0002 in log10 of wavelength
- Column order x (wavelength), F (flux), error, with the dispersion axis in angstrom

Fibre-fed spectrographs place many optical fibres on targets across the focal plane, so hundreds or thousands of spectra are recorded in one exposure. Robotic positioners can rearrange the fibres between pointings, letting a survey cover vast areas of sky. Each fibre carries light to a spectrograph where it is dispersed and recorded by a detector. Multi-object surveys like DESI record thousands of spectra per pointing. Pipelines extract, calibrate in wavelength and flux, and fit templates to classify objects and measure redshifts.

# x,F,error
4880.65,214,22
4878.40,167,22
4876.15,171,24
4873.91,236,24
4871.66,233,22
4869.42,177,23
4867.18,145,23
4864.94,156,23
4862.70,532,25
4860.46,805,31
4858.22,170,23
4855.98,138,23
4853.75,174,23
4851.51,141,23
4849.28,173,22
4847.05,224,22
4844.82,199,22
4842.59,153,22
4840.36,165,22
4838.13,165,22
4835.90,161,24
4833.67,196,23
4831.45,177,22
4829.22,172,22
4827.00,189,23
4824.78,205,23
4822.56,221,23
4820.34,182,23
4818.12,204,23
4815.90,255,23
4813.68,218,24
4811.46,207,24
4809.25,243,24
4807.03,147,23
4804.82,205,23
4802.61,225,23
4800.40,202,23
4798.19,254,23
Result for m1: 9.6 angstrom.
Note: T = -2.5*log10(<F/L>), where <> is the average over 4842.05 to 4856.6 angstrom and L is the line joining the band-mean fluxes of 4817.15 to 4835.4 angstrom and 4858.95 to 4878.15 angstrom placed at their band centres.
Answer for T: 0.39 mag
